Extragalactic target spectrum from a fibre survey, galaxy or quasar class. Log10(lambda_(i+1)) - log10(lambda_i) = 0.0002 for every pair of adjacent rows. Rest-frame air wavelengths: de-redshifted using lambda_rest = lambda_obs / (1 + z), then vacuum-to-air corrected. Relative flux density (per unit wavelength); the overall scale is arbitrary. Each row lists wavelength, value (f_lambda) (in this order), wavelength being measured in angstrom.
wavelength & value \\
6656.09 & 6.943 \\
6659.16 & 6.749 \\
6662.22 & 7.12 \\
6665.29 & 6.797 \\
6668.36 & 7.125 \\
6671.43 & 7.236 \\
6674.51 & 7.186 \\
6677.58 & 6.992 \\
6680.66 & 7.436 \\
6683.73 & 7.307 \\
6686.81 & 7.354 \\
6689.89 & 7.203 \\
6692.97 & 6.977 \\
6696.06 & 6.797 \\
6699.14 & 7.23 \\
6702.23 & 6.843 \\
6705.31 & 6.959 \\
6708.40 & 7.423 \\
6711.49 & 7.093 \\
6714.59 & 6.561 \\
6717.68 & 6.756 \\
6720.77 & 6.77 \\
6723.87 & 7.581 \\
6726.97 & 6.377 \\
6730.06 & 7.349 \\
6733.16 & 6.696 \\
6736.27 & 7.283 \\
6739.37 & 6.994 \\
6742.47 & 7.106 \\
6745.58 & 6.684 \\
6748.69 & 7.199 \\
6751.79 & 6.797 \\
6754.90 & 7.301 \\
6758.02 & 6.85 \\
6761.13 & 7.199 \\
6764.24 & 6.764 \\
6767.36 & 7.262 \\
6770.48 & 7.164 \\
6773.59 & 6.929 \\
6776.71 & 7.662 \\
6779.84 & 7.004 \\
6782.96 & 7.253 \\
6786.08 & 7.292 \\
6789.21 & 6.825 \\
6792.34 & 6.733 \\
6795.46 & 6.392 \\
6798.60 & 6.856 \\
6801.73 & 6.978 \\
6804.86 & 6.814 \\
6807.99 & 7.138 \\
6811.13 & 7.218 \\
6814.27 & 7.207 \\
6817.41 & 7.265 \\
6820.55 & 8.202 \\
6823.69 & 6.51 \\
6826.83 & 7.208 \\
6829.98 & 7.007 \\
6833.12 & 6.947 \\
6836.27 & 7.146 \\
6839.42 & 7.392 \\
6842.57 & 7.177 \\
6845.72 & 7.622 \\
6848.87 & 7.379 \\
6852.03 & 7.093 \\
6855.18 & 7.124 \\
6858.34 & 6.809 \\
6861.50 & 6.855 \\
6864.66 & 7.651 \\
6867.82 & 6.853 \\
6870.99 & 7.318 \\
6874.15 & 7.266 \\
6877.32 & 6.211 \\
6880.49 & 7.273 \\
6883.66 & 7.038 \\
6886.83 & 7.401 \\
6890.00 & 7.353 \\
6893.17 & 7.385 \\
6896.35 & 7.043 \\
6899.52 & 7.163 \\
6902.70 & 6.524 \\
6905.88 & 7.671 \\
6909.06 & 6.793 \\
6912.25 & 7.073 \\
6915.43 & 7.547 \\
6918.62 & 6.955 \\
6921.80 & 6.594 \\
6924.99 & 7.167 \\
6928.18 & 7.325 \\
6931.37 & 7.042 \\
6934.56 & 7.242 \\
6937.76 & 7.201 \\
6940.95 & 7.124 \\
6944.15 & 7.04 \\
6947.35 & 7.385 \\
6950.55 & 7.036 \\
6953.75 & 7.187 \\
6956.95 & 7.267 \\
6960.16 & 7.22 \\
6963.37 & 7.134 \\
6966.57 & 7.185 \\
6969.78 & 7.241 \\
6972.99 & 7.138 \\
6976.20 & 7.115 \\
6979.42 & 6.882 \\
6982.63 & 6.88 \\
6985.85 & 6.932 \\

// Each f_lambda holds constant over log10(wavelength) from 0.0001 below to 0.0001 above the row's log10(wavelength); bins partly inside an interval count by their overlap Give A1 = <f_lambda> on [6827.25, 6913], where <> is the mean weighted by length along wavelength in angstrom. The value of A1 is 7.13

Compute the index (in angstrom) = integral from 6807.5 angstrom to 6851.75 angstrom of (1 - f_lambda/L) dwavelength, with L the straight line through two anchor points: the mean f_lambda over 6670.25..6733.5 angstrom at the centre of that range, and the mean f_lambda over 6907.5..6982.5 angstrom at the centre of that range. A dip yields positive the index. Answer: -0.9 angstrom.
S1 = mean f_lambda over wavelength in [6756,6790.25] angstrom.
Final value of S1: 7.12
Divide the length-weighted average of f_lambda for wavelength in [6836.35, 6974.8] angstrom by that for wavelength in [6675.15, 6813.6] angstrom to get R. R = 1.02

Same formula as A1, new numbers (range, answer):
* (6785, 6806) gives 6.83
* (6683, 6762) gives 7.02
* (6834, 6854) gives 7.29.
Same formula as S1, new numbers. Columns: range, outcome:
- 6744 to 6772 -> 7.02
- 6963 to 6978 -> 7.16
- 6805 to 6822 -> 7.35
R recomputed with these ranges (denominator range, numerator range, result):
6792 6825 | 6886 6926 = 1.01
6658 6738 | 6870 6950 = 1.01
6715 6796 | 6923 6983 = 1.02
